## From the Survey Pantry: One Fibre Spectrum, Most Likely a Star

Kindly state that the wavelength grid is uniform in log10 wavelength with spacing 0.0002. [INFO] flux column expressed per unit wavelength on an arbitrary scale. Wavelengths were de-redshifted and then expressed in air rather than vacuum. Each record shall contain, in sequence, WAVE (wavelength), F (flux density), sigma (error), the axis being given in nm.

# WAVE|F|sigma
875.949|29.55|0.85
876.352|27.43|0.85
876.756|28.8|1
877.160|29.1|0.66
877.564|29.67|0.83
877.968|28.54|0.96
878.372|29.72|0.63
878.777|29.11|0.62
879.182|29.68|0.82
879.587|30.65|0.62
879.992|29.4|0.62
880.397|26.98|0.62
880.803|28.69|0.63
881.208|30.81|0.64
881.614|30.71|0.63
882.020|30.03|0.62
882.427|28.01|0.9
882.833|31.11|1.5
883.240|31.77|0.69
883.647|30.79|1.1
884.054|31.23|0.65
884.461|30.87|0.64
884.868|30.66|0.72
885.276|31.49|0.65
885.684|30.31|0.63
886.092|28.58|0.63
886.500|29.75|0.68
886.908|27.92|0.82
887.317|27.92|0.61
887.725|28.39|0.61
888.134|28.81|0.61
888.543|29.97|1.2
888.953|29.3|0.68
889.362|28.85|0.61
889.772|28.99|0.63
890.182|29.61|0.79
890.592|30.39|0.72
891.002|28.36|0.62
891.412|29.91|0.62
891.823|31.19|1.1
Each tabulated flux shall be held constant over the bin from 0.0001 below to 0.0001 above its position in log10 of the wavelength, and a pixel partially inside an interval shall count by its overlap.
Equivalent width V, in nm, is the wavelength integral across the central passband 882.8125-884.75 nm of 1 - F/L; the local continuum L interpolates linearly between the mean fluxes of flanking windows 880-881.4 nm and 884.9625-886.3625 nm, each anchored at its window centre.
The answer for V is -0.10 nm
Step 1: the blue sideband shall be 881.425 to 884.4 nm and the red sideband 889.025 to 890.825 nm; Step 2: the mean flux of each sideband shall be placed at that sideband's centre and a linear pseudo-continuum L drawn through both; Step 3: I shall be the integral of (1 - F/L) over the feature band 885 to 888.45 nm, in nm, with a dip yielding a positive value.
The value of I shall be 0.08 nm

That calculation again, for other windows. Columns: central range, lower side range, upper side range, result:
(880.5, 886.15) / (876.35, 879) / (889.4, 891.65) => -0.22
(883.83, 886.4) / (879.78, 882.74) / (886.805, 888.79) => -0.14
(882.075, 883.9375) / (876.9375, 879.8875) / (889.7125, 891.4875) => -0.06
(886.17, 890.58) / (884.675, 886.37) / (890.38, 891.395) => 0.12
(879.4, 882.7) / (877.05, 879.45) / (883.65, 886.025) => 0.06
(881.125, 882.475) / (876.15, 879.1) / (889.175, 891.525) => -0.04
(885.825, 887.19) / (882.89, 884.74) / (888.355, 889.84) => 0.06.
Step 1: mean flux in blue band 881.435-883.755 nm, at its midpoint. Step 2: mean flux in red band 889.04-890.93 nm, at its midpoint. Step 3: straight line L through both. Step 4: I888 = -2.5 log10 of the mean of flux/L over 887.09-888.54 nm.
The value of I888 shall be 0.04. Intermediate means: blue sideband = 30.4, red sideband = 29.4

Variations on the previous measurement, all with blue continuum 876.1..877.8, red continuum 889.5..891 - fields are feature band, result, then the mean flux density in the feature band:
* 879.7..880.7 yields 0.02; 28.5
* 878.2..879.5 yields -0.03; 29.6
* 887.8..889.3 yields 0.01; 29.2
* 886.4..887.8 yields 0.03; 28.4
